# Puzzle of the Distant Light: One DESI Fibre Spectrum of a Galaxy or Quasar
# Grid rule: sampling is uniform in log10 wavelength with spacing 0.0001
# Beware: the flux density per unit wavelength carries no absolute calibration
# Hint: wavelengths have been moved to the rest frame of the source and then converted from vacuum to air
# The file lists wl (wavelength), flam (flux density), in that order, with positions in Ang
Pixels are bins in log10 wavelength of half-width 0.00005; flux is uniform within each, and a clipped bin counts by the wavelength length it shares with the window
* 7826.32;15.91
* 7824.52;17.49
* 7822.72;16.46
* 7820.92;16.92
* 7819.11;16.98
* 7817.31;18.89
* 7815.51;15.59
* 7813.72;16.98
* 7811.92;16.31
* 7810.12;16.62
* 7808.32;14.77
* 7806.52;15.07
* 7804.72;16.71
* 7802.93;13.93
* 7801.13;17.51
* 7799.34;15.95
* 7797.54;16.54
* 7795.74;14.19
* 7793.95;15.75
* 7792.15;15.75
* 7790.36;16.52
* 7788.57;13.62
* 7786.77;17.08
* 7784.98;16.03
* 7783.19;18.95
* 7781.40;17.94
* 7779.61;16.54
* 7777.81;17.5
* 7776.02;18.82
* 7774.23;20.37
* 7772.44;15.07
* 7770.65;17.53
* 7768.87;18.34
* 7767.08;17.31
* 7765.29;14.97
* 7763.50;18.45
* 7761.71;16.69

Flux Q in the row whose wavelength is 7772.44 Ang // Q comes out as 15.07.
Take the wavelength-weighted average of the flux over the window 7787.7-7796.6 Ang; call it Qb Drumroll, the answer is 15.2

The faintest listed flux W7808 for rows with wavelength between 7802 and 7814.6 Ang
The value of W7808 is 13.93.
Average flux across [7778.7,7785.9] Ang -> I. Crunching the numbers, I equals 17.4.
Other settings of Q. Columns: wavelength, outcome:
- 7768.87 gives 18.34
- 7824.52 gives 17.49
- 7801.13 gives 17.51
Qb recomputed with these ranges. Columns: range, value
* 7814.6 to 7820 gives 17.2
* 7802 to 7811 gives 15.4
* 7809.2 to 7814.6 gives 16.6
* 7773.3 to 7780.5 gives 18.3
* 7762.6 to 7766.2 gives 16.7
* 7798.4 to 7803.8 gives 15.8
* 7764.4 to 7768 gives 16.1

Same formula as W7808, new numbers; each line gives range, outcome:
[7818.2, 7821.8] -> 16.92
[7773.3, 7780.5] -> 16.54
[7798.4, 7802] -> 15.95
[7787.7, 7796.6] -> 13.62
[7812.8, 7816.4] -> 15.59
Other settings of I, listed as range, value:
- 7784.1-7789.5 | 15.6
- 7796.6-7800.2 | 16.2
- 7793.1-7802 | 16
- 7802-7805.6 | 15.3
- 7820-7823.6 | 16.7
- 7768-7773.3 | 17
